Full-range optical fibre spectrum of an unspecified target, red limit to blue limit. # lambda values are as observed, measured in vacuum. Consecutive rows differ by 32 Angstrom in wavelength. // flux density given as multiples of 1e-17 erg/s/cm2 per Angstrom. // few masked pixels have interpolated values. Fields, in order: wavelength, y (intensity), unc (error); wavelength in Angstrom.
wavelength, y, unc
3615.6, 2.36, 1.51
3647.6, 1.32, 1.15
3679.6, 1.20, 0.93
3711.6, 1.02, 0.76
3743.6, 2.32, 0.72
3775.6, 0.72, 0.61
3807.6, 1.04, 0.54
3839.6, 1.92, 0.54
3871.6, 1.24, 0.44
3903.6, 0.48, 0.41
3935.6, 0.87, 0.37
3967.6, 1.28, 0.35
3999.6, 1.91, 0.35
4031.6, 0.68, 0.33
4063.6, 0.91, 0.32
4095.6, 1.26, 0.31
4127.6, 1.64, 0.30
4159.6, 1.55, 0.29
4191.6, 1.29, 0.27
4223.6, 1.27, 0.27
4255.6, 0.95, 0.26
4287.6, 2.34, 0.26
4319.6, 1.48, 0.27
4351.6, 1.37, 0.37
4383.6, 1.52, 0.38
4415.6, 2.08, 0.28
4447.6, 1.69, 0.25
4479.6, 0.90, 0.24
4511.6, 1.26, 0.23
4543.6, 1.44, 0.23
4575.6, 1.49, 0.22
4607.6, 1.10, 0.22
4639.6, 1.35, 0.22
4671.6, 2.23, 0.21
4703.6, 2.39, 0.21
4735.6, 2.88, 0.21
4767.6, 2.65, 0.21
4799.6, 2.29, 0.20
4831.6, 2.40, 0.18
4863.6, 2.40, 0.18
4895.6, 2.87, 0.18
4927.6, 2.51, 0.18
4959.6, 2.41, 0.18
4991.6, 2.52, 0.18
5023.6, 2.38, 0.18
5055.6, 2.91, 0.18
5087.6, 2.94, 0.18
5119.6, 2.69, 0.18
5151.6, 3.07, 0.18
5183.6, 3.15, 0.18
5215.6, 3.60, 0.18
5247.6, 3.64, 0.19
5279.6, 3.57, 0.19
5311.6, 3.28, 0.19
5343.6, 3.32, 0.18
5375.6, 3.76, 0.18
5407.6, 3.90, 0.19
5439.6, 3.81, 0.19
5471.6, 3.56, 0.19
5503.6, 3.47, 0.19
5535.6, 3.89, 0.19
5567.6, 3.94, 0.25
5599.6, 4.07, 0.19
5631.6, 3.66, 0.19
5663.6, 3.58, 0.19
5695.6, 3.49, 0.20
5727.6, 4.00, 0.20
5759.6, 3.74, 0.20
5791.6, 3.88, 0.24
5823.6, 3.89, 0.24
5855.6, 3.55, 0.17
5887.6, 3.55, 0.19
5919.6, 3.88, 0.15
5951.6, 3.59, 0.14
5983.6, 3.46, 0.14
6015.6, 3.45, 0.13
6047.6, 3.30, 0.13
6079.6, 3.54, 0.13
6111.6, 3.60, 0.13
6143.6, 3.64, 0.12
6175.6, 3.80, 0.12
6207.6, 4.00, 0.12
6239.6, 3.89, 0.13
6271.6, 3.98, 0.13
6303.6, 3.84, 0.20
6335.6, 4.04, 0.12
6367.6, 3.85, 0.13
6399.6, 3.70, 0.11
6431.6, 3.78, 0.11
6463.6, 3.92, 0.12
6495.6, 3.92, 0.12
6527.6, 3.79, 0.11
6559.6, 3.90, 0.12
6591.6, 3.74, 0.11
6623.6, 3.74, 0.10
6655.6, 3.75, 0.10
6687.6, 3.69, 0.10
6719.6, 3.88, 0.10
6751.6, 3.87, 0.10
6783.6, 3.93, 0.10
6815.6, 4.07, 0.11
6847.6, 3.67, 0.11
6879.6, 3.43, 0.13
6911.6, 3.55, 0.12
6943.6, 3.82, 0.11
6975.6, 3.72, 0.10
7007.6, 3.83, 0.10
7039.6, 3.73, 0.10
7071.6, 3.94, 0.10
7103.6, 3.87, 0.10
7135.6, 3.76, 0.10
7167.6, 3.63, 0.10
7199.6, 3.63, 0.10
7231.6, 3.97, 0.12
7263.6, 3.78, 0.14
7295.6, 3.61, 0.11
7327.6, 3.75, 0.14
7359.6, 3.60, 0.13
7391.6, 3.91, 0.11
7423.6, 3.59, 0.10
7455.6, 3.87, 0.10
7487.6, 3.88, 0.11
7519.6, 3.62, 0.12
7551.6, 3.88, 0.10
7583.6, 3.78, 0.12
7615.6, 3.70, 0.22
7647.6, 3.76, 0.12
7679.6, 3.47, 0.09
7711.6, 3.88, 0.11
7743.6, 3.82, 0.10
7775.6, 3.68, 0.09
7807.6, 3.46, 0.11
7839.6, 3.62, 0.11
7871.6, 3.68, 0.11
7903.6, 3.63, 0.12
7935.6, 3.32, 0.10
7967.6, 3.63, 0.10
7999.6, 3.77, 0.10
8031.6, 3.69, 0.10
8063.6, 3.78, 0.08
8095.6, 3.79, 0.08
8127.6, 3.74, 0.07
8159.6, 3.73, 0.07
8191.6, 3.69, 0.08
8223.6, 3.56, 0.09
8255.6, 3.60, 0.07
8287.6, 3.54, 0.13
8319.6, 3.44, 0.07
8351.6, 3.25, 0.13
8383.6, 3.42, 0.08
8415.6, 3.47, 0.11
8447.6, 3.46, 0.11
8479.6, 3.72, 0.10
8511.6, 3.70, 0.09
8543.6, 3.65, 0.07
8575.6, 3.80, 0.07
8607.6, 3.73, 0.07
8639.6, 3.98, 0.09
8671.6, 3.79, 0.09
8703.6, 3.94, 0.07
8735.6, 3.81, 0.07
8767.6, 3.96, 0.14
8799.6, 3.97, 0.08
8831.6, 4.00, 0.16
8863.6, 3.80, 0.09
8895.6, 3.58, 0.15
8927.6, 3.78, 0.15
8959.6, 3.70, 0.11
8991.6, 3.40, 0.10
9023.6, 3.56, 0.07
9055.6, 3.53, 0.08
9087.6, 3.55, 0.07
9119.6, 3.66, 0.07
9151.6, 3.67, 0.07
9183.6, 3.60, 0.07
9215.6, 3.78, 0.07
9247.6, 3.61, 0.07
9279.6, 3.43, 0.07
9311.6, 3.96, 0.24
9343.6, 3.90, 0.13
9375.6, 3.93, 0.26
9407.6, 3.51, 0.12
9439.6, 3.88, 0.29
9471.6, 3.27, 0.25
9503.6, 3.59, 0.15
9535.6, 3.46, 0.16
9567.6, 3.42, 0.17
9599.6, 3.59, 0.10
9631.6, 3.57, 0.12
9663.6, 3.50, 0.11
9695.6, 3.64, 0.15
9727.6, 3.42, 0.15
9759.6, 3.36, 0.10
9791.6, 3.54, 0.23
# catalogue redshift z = 0.17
